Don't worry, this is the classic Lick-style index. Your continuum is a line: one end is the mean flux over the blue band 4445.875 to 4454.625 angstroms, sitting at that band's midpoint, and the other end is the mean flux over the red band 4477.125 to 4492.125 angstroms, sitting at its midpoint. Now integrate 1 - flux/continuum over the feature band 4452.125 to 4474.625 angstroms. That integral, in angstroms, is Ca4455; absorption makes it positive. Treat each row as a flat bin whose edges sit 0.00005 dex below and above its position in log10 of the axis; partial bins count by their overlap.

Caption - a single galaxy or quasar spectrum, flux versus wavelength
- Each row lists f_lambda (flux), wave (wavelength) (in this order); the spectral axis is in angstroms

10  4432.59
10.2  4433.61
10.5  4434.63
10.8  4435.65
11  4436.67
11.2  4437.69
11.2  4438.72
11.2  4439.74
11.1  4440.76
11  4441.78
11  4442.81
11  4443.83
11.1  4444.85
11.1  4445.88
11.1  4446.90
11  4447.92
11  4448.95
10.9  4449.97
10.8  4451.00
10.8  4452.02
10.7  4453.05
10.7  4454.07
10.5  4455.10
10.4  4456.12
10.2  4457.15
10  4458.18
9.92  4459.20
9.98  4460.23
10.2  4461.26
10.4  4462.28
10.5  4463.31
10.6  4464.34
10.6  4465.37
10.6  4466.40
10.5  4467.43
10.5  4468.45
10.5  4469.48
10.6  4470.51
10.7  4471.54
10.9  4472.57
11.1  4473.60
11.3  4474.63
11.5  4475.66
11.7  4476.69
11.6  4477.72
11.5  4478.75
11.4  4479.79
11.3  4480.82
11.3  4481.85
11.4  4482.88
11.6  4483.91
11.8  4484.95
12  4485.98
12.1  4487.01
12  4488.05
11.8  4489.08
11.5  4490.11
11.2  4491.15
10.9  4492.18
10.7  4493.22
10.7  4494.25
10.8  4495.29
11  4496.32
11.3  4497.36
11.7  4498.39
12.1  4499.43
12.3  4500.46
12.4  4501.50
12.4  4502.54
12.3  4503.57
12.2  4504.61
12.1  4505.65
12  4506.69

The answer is 1.31 angstroms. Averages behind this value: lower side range 10.9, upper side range 11.6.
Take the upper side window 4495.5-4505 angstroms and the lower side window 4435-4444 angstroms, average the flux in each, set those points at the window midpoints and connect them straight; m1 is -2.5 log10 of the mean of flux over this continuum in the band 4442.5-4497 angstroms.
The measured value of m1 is 0.05 mag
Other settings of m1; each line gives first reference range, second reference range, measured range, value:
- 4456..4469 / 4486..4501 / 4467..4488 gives -0.04 mag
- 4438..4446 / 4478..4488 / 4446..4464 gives 0.07 mag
